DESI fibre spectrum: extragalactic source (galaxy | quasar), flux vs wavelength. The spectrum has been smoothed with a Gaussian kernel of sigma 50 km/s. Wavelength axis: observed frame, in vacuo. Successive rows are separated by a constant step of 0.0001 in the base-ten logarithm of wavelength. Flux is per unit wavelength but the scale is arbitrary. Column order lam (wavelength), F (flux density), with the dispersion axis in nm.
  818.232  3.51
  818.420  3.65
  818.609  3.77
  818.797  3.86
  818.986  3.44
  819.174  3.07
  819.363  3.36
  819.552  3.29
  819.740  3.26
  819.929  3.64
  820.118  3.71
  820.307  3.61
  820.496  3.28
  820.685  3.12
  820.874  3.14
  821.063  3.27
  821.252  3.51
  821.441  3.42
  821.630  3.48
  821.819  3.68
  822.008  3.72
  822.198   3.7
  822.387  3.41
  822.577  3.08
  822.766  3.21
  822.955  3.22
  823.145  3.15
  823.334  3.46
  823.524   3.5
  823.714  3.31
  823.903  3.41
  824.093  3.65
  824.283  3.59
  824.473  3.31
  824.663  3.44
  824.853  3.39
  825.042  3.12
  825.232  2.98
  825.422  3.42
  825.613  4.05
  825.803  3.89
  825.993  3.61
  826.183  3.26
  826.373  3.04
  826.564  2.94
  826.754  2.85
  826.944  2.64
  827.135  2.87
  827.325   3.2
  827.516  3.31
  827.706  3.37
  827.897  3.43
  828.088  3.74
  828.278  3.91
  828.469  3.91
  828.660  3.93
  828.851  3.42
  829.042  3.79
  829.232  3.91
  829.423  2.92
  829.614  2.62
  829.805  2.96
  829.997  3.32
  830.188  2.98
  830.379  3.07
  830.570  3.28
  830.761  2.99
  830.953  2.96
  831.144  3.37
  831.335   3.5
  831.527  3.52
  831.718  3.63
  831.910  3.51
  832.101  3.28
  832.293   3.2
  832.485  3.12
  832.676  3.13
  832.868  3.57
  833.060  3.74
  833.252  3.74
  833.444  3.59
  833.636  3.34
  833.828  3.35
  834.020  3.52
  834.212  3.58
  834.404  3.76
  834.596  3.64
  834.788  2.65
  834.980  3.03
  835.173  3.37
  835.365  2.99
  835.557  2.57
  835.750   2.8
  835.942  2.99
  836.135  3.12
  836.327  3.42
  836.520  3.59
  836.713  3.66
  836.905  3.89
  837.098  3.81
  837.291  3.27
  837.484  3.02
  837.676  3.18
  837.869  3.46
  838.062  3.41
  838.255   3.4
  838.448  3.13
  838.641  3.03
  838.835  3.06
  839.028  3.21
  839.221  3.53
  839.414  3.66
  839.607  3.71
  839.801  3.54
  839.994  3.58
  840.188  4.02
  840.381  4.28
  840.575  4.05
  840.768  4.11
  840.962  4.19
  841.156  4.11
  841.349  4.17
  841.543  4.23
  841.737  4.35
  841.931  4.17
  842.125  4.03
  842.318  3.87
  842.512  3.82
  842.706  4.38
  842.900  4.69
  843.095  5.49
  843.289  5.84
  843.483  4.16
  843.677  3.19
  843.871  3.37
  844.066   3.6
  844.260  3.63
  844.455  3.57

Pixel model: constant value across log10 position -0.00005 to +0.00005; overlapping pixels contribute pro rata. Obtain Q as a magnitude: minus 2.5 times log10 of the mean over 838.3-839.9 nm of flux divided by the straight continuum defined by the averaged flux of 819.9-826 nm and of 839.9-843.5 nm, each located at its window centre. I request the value 0.236 mag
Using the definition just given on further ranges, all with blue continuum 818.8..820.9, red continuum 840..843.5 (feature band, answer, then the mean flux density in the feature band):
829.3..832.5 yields 0.20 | 3.2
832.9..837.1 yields 0.20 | 3.36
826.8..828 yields 0.18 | 3.13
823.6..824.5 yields 0.03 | 3.46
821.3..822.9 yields 0.01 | 3.46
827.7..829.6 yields 0.05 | 3.6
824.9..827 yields 0.12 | 3.27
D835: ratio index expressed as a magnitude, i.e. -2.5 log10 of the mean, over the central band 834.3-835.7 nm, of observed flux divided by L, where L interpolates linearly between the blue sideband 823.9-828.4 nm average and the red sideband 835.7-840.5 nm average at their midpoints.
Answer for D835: 0.09 mag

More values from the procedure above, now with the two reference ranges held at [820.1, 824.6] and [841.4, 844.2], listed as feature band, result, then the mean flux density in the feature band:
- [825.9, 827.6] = 0.165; 3.08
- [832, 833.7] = 0.124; 3.41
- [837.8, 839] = 0.241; 3.24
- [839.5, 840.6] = 0.072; 3.85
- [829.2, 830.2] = 0.200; 3.08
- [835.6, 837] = 0.191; 3.32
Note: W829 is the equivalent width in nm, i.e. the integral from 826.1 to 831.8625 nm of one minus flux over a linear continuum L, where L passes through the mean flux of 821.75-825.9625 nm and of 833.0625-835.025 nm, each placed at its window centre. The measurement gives 0.257 nm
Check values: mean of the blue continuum 3.44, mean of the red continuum 3.45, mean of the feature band 3.29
